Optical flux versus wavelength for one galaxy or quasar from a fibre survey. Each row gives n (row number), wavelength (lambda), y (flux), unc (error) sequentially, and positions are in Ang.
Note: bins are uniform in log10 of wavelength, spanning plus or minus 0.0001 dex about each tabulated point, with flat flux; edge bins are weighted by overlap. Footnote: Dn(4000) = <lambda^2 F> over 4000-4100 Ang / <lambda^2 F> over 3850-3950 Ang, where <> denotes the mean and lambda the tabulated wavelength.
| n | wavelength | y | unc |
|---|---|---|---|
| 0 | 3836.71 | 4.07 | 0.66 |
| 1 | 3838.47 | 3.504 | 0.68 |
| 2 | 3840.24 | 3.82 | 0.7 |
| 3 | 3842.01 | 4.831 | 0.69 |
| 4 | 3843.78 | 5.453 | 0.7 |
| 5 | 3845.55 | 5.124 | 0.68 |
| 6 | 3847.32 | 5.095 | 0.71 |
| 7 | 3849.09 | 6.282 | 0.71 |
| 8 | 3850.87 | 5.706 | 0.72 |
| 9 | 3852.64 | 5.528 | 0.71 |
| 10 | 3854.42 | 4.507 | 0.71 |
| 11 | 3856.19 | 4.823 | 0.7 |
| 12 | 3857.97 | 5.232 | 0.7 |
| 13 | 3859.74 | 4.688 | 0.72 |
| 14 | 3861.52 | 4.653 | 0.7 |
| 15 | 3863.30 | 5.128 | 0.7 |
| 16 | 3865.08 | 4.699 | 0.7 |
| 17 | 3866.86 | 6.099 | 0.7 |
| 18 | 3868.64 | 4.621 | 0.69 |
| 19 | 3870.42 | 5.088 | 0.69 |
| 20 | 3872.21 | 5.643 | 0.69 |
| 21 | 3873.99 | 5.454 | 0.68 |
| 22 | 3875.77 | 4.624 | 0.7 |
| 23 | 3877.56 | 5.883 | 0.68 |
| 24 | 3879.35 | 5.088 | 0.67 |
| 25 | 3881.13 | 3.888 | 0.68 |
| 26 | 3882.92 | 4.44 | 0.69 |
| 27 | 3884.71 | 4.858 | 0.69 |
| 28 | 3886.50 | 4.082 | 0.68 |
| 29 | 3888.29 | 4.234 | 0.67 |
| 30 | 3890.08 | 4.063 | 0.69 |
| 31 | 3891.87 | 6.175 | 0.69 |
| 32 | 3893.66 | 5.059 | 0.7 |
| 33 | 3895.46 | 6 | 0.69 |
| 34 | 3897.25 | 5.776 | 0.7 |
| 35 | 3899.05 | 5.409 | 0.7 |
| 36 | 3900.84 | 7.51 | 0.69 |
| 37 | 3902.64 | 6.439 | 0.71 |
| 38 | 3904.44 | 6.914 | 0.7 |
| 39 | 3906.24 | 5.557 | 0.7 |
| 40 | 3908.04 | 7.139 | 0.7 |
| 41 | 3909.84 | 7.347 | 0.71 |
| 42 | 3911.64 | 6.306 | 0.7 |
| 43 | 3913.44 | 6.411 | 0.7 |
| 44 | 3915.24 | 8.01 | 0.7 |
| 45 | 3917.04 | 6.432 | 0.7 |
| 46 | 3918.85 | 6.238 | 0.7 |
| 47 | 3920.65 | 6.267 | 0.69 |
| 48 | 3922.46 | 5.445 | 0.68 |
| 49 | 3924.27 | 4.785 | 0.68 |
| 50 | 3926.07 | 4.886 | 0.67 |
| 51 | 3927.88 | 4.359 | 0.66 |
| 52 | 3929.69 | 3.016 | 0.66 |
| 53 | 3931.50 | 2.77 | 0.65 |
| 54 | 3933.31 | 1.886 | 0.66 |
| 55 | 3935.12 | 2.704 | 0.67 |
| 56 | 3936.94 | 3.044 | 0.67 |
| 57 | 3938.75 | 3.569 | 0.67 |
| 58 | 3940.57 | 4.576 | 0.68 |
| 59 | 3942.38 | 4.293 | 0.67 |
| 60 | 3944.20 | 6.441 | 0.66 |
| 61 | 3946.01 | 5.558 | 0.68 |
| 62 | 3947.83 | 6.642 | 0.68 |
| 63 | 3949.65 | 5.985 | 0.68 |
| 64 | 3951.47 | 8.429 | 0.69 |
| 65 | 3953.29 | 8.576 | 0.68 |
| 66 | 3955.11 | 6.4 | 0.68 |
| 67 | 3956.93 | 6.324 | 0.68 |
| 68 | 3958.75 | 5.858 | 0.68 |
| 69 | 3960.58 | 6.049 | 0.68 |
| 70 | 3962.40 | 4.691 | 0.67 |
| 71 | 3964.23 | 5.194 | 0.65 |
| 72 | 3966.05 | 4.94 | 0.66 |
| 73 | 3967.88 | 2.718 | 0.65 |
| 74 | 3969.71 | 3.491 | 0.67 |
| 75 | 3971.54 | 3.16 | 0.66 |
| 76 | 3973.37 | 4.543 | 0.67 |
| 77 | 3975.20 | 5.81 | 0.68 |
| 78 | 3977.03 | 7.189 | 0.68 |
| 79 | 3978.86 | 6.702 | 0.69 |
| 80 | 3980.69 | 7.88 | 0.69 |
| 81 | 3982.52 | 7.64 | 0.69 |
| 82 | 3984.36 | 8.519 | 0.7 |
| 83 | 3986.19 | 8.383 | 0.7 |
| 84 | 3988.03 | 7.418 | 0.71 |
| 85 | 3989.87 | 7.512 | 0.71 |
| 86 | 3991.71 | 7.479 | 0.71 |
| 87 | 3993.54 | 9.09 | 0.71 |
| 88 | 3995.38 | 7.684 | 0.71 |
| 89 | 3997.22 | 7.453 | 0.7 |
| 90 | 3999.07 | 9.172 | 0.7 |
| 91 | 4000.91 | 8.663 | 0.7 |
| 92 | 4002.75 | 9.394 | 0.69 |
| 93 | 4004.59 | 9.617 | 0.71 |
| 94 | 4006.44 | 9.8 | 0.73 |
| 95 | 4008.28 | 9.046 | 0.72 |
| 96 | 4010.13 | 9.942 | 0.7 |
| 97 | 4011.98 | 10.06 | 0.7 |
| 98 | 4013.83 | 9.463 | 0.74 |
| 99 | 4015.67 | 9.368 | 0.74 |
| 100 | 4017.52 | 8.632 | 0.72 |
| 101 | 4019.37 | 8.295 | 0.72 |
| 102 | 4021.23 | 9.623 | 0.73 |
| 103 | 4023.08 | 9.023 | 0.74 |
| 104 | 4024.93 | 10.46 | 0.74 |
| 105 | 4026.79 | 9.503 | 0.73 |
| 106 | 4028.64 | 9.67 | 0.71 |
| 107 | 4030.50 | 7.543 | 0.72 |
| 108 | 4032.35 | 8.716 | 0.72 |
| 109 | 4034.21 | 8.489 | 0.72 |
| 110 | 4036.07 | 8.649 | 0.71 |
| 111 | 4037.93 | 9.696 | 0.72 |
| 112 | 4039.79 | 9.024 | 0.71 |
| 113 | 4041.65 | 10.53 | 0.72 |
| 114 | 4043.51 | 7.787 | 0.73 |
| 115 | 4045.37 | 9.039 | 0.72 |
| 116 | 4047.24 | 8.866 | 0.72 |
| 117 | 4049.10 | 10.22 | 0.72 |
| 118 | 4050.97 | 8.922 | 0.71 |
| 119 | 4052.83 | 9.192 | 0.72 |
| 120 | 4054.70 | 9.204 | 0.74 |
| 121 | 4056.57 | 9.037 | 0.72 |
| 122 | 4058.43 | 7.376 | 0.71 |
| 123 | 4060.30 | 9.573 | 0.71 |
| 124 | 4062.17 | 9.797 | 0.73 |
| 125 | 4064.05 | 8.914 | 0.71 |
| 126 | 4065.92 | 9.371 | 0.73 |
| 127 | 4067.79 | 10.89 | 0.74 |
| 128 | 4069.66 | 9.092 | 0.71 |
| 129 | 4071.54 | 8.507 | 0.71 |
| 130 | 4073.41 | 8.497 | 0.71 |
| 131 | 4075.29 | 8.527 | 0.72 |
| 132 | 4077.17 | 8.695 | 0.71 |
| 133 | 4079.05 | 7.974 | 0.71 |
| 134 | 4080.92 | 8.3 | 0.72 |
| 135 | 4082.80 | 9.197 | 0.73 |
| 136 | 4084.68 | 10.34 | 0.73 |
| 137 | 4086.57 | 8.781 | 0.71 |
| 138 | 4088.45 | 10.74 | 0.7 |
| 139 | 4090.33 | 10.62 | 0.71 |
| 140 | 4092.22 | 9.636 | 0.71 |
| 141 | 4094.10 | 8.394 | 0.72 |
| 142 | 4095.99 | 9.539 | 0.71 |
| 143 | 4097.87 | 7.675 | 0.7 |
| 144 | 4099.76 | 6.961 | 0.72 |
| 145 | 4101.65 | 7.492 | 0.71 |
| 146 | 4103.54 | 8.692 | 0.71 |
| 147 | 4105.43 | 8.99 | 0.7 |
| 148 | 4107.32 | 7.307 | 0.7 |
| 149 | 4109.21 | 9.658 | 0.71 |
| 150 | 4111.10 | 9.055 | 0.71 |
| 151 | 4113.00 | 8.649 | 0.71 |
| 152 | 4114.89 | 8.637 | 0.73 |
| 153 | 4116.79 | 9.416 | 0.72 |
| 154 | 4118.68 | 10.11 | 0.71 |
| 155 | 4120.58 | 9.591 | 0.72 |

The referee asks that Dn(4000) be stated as 1.9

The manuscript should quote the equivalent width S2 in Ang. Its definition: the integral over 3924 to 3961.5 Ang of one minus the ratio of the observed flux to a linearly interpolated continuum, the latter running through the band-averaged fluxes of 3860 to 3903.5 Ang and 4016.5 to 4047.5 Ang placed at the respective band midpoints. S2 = 9.6 Ang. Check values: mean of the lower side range 5.2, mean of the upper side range 9.03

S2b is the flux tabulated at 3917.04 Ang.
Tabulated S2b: 6.432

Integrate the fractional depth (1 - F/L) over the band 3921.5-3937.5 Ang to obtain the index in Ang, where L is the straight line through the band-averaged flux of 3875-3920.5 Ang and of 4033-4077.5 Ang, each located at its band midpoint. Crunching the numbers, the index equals 6.8 Ang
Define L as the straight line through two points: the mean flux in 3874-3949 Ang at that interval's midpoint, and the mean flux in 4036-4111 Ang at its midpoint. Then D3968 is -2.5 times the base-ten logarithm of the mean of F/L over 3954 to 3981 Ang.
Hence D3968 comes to 0.21 mag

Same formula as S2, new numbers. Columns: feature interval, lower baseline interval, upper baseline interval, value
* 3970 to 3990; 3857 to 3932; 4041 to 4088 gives 1.68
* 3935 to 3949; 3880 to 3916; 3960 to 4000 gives 3.25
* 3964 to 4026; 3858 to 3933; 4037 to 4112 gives -2.76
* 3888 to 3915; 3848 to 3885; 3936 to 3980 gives -4.57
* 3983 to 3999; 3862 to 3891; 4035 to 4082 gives -1.11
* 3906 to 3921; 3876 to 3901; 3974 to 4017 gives -2.14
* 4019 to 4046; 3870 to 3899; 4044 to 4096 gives -2.46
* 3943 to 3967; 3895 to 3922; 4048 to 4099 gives 3.42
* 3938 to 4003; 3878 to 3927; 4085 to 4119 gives 3.65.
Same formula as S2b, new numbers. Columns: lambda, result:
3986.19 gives 8.383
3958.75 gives 5.858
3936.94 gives 3.044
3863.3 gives 5.128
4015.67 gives 9.368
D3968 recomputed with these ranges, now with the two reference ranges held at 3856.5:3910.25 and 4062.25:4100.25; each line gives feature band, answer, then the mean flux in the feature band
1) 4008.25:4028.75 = -0.19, 9.43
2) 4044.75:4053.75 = -0.10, 9.25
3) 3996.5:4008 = -0.19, 9.05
